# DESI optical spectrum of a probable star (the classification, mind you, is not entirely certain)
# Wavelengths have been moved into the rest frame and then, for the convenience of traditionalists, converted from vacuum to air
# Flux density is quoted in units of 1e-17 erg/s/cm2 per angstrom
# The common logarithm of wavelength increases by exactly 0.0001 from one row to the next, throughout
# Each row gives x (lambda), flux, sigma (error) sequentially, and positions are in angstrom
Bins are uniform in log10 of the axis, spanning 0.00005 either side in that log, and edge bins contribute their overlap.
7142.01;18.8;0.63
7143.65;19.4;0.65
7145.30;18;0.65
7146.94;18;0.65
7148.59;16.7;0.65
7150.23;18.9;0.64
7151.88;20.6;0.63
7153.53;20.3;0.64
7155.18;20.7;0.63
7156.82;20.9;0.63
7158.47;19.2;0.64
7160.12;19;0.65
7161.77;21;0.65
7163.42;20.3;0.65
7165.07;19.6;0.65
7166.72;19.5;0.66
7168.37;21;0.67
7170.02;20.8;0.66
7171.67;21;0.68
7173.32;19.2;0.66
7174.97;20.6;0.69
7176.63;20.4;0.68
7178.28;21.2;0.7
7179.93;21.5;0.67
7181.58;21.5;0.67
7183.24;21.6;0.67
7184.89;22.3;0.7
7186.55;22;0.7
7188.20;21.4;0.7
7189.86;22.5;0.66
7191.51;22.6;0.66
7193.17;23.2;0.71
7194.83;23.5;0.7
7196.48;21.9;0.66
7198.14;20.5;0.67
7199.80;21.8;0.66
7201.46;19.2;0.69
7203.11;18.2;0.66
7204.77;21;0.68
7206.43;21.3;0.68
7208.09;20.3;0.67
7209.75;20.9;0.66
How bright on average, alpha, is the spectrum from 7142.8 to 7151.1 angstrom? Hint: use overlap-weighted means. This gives 18.2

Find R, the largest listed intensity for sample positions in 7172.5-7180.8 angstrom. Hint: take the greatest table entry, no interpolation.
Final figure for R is 21.5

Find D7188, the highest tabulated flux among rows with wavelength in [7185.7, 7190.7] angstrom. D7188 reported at 22.5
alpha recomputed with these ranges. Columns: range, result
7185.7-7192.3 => 22.1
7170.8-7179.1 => 20.5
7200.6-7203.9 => 18.8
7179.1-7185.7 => 21.7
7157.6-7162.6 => 19.7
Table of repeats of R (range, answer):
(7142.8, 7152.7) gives 20.6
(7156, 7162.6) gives 21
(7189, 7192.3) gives 22.6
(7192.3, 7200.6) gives 23.5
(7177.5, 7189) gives 22.3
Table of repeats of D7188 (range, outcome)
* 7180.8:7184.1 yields 21.6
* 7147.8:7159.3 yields 20.9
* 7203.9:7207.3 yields 21.3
